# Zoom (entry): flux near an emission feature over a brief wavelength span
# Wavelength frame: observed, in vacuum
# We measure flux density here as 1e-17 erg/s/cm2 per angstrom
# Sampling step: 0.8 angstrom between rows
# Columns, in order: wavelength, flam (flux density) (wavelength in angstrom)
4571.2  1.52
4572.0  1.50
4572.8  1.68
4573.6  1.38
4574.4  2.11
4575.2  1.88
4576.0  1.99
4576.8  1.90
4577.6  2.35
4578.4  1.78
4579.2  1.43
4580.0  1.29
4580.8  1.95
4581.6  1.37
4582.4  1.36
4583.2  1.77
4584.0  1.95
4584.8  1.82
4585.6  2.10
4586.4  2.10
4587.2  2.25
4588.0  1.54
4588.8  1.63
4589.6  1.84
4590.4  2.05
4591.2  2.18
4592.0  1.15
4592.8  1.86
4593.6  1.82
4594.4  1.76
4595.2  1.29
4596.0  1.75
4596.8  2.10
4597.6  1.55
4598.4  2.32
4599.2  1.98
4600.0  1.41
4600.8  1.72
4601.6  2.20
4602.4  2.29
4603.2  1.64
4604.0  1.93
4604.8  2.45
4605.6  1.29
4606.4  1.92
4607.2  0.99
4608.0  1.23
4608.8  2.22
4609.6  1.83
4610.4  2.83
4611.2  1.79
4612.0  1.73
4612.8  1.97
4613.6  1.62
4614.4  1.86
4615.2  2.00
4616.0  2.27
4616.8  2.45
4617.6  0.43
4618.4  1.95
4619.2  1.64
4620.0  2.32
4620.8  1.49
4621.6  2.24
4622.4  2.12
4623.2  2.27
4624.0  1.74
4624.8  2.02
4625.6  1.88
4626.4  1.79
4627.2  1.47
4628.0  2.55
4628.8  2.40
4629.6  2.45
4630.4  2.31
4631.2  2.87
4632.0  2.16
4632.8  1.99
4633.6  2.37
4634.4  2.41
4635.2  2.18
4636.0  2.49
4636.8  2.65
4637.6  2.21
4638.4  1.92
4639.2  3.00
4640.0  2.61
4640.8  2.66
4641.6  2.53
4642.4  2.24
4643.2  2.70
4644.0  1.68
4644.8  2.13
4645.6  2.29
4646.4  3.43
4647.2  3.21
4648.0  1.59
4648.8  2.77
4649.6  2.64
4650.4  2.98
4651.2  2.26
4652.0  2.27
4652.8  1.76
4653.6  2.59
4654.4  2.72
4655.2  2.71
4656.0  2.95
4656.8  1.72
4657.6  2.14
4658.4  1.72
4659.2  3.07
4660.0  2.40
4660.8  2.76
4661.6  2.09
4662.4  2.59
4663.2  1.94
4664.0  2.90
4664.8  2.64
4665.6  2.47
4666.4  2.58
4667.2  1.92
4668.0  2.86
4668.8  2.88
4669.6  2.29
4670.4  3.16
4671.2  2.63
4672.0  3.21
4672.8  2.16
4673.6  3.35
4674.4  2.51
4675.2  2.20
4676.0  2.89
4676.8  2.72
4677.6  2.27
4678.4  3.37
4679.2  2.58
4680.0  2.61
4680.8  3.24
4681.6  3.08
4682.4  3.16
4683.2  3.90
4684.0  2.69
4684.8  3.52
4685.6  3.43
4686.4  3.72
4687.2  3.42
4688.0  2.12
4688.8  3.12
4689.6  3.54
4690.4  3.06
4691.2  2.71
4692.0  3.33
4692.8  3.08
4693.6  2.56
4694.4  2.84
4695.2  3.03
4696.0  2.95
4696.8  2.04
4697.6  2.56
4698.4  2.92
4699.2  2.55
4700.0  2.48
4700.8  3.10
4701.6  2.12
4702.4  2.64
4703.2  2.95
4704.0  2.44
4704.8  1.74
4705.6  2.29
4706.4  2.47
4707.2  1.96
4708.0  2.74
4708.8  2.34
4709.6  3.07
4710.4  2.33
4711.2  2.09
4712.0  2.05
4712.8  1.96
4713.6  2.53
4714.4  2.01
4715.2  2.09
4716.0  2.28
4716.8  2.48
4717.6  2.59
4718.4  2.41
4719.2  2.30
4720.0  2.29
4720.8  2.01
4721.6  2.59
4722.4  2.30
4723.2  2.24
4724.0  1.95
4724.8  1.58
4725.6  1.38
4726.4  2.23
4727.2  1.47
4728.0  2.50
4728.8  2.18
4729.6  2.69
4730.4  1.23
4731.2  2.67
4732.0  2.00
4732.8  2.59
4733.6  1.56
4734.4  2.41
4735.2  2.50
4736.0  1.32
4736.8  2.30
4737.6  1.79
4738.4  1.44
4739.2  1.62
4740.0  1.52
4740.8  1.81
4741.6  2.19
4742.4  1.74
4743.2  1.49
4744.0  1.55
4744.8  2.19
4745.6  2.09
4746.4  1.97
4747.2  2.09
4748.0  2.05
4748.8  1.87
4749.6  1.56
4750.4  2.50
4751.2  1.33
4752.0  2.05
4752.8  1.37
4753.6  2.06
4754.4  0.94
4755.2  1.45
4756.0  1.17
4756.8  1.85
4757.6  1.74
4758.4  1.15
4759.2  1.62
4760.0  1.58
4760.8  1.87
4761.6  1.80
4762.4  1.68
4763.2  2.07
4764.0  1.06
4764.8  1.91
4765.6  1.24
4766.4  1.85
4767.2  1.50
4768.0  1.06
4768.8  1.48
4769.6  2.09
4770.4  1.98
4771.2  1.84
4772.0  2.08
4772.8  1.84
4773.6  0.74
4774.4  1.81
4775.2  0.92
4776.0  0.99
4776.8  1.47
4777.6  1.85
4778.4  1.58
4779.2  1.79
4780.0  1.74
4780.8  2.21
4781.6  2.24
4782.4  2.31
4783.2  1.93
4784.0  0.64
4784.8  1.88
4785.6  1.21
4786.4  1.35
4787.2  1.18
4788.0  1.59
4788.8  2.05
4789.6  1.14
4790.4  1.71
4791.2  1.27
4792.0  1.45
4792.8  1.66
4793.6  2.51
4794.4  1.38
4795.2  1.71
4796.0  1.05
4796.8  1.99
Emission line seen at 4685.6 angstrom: C III] 1909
